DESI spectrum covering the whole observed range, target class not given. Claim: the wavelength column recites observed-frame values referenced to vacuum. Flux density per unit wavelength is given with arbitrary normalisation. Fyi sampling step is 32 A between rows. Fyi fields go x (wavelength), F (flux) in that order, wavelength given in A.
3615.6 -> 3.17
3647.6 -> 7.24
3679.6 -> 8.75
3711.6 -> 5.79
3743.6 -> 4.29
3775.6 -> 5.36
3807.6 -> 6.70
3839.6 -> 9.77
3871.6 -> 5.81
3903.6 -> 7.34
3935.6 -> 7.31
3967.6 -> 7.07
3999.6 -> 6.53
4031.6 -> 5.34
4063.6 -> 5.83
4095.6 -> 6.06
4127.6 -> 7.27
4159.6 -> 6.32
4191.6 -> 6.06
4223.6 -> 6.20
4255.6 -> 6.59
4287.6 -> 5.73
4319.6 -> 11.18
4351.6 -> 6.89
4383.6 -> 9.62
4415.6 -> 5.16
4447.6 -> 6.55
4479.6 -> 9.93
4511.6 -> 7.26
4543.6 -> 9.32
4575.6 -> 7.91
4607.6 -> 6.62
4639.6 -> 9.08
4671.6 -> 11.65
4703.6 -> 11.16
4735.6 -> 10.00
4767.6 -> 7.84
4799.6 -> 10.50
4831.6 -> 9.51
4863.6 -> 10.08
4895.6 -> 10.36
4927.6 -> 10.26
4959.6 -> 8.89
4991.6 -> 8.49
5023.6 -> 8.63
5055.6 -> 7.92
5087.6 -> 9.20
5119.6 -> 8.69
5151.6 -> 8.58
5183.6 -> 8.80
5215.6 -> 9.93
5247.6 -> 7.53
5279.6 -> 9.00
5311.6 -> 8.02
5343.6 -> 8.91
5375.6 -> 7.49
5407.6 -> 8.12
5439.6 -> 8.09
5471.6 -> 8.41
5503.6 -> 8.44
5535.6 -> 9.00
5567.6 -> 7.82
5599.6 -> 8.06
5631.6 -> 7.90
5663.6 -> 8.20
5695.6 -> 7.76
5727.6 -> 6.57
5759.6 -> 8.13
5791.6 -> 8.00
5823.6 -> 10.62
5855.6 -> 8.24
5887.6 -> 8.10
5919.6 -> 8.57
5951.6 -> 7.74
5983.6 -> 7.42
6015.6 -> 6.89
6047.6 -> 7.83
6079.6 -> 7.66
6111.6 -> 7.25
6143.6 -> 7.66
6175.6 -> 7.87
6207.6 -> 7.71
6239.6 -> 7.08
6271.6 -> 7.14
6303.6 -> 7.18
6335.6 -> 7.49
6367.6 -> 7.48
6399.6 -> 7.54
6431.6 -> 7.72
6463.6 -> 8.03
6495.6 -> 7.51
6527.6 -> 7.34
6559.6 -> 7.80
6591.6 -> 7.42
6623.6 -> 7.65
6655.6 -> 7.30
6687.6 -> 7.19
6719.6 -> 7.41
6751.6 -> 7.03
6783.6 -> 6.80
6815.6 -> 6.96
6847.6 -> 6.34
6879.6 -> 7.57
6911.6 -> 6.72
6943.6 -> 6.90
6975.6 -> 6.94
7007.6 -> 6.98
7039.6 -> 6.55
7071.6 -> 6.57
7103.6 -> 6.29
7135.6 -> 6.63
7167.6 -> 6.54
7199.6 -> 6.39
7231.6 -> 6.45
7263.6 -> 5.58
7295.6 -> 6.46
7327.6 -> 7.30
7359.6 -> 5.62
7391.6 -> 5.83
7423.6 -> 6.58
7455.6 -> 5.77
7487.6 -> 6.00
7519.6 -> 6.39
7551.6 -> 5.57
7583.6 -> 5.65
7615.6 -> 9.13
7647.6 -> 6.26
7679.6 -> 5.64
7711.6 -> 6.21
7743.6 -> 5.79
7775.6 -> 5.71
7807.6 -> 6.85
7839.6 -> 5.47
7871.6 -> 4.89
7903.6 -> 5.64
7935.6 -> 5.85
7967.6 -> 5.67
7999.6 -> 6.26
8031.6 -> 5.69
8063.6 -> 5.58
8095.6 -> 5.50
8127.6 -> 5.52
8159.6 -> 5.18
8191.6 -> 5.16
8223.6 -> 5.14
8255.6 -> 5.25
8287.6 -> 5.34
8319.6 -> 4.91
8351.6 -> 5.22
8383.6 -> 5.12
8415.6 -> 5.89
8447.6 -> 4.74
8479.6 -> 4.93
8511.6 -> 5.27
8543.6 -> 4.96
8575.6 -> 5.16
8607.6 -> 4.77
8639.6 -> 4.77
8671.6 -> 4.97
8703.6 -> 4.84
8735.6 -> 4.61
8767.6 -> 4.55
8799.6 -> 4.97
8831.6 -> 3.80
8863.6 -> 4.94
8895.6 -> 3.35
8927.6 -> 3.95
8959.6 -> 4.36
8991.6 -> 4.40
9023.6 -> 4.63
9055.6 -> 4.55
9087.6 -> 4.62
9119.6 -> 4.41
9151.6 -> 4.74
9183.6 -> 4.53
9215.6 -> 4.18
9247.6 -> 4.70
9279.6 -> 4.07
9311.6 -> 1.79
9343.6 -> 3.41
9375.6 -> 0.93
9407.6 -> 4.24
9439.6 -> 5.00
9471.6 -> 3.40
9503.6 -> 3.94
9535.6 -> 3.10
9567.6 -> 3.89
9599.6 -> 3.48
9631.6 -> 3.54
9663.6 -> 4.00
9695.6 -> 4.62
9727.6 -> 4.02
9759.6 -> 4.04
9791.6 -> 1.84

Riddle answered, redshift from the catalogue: 0.160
